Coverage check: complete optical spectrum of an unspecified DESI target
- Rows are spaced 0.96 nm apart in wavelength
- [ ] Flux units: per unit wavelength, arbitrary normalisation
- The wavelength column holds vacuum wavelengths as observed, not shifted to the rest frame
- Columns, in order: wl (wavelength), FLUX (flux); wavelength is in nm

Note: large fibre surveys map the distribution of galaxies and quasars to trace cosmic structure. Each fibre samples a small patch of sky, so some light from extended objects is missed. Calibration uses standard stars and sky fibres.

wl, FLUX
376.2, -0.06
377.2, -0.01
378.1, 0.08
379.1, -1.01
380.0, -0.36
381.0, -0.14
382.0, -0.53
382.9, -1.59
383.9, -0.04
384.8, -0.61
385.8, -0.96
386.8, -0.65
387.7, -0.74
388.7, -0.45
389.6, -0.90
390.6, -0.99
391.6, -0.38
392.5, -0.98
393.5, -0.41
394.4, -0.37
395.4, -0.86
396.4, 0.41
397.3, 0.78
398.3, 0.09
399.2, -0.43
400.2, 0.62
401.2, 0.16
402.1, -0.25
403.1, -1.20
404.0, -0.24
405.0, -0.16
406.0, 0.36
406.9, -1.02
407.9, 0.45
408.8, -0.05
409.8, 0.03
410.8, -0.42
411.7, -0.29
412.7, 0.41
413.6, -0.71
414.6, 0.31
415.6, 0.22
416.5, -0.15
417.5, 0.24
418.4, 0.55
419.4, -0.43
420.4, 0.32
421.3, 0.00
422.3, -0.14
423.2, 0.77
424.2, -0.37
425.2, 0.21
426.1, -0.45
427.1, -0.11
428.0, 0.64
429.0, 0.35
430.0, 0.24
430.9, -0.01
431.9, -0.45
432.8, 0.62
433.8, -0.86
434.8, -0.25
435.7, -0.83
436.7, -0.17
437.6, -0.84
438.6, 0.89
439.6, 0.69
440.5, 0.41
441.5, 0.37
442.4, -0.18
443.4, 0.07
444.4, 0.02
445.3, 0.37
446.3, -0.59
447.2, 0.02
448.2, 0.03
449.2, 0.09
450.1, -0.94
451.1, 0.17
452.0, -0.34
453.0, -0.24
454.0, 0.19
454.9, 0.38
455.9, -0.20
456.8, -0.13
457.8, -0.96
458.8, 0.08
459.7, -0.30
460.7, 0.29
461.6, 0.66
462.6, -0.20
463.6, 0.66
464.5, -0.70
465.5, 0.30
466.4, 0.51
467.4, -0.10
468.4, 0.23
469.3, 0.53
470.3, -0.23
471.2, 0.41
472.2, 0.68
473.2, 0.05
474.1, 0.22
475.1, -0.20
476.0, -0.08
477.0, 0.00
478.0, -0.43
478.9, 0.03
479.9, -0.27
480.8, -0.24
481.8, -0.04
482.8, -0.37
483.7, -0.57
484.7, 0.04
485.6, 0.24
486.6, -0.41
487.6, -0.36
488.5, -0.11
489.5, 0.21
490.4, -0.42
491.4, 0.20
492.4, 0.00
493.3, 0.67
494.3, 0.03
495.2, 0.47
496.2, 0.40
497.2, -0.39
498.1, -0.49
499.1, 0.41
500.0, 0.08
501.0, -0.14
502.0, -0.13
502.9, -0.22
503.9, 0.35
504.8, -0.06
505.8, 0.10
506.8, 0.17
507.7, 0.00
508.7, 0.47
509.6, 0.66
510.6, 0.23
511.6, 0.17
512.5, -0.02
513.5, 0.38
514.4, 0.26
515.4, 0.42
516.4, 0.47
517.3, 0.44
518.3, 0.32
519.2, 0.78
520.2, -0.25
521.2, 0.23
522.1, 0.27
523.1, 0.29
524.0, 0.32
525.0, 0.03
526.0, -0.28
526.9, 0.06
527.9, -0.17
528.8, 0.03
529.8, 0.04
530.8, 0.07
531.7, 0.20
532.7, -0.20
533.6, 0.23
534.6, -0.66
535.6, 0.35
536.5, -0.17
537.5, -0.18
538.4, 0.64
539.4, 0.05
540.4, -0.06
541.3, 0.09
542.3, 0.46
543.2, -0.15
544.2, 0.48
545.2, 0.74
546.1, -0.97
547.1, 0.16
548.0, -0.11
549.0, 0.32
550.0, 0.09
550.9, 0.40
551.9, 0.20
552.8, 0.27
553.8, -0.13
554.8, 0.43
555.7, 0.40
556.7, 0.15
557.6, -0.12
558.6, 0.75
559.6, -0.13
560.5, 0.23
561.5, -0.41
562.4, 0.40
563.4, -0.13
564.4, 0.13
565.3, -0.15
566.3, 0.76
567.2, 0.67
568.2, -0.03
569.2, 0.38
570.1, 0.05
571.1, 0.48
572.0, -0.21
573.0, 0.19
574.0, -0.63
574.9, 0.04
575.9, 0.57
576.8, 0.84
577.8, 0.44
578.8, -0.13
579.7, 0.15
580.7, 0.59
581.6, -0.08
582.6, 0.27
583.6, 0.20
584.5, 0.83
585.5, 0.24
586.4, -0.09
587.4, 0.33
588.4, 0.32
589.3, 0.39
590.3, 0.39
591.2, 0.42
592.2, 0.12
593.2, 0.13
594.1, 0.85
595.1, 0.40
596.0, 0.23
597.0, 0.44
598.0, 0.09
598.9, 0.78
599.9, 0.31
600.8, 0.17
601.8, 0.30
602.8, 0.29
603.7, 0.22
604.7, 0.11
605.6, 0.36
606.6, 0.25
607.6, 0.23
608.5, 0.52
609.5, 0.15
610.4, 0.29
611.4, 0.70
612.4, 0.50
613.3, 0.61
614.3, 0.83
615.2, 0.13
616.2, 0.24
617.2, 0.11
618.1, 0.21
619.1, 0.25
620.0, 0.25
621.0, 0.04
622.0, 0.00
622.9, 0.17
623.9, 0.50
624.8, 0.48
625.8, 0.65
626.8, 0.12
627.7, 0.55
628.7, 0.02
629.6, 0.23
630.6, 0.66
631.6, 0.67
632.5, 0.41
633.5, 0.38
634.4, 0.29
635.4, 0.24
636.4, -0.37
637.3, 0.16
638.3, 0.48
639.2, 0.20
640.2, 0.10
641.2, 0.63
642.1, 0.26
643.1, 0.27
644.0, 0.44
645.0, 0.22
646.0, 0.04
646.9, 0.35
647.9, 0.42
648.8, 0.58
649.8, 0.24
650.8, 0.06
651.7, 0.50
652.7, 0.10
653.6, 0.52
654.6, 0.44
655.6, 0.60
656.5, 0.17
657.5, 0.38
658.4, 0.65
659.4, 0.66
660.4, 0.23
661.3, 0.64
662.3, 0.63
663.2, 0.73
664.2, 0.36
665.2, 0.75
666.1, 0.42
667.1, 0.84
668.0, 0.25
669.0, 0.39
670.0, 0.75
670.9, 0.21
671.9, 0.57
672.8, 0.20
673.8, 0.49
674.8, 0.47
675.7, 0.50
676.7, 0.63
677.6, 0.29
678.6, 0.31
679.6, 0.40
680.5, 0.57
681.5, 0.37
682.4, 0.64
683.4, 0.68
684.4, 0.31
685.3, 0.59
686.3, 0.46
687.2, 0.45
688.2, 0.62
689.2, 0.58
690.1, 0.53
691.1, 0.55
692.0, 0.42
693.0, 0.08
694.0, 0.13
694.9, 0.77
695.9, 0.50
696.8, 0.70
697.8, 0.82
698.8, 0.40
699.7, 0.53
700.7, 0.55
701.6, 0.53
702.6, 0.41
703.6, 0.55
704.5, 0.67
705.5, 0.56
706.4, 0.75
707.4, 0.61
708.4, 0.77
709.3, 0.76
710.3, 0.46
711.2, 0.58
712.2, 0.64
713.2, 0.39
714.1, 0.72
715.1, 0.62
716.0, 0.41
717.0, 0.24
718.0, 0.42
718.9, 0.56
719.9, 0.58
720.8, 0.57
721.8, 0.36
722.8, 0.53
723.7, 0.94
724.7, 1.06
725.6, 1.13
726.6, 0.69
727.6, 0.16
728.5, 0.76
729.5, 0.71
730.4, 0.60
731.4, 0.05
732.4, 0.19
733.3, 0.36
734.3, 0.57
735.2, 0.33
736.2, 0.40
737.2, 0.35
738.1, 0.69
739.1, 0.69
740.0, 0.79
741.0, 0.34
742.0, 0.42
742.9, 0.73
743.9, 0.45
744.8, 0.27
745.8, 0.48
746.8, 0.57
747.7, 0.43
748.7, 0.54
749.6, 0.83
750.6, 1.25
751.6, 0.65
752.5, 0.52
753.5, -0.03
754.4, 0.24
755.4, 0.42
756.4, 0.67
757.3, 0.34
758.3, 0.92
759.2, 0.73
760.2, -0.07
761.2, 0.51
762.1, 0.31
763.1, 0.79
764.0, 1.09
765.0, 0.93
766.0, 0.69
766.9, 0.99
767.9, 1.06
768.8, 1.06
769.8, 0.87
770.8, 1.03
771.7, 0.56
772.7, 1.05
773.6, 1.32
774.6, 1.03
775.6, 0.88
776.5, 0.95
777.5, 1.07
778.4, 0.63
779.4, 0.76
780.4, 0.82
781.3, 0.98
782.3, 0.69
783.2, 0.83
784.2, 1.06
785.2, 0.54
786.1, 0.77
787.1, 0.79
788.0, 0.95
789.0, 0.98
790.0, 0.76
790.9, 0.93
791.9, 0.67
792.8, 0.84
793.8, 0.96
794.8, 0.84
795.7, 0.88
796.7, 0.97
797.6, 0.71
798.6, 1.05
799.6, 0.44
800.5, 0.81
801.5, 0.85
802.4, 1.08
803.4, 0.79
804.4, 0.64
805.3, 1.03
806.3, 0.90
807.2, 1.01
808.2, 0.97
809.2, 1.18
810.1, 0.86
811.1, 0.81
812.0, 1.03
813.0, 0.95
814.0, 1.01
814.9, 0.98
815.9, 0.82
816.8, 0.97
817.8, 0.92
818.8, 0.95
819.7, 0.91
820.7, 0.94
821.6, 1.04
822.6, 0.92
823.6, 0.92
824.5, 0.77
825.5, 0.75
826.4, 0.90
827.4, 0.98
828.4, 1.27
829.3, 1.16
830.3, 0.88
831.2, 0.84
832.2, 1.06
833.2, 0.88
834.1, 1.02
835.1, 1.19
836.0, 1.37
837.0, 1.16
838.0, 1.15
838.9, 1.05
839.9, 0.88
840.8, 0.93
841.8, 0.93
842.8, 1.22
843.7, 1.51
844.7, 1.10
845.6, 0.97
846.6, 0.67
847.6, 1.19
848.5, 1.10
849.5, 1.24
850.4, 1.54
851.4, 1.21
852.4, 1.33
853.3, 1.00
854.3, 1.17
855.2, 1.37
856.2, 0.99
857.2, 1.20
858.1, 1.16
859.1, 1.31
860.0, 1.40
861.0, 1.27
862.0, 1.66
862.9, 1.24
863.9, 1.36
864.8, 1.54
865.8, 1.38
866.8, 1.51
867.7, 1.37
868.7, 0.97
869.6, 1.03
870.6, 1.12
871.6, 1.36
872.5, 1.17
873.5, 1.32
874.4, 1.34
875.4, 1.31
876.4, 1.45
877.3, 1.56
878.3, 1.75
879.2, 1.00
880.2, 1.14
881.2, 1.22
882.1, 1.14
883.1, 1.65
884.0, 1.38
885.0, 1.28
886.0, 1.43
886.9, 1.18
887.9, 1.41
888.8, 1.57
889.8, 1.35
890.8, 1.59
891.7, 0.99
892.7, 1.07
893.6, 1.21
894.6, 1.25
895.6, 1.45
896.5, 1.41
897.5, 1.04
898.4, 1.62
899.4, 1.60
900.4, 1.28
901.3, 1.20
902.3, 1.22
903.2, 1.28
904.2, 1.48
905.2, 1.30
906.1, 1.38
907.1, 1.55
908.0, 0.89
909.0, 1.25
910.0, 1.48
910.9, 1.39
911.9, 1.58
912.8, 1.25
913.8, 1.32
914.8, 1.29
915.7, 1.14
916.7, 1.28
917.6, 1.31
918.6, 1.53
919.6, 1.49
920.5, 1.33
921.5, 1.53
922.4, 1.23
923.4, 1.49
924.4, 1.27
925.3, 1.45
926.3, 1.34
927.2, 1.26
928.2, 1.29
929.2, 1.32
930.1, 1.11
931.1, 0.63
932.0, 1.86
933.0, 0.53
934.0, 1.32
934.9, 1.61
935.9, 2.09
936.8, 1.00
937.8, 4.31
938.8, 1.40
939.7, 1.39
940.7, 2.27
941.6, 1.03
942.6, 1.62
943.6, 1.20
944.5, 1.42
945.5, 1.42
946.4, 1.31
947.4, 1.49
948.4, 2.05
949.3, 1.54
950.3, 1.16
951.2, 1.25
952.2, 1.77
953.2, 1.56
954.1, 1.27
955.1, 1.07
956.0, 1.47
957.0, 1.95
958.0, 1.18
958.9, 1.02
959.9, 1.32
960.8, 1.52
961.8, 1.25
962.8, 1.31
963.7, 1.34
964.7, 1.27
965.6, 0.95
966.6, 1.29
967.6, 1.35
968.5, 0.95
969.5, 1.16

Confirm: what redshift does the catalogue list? 0.916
